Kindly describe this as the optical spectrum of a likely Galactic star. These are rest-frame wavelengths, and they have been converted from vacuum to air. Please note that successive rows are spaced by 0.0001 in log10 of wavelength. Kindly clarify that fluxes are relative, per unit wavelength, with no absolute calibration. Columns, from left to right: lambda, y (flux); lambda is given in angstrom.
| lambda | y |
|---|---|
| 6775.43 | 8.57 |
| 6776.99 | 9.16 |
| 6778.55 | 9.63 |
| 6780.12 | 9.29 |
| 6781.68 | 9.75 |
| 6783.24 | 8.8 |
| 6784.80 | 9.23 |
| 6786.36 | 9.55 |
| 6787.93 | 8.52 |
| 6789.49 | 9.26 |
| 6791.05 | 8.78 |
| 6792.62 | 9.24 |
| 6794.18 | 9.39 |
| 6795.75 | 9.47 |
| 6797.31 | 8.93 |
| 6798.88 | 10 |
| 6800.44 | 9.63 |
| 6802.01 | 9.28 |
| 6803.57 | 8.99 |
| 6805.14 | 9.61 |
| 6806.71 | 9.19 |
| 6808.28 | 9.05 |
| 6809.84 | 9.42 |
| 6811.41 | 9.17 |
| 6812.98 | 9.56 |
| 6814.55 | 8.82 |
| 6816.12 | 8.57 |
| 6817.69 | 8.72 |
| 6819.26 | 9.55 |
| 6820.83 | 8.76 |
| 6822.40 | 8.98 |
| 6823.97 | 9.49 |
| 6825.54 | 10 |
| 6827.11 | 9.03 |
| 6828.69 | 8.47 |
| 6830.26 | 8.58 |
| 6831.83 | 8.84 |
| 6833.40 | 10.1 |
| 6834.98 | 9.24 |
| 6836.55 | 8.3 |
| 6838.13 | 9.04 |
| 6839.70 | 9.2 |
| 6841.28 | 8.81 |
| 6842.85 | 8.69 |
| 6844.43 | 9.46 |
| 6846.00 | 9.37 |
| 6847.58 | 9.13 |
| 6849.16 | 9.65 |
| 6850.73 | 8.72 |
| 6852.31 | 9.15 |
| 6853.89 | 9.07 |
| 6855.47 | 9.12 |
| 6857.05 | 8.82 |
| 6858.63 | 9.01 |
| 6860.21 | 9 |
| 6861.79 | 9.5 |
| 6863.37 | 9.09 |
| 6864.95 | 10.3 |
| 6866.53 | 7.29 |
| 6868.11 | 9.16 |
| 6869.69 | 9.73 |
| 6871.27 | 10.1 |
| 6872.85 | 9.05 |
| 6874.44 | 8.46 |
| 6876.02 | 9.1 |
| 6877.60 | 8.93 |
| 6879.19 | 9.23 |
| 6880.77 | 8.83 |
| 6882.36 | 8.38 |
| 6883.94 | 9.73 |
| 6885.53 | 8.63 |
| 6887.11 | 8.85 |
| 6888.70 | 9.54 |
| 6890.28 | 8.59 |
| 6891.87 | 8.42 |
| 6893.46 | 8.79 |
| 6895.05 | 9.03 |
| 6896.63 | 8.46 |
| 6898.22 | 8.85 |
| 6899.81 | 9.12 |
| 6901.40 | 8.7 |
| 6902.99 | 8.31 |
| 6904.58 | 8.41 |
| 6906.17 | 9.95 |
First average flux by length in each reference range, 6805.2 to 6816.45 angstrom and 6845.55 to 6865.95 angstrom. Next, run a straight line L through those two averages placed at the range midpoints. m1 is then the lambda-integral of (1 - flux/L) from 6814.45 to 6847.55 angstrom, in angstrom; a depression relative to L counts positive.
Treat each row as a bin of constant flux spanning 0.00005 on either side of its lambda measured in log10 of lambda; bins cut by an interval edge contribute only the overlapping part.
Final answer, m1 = 0.4 angstrom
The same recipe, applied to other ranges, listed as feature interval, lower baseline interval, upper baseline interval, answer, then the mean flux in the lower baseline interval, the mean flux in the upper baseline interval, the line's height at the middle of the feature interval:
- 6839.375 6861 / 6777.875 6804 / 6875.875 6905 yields -0.2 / 9.28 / 8.84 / 9.02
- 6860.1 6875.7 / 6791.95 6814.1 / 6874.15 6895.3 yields -0.3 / 9.35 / 8.9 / 8.99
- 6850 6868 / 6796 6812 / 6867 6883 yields 0.2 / 9.34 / 9.07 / 9.13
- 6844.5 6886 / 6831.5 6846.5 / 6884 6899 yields -0.6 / 9.11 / 8.84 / 8.98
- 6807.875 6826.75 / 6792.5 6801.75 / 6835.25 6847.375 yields 0.1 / 9.45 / 9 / 9.24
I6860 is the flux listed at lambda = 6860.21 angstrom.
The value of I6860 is 9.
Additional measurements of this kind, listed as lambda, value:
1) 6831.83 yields 8.84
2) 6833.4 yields 10.1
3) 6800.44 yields 9.63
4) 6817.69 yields 8.72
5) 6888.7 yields 9.54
